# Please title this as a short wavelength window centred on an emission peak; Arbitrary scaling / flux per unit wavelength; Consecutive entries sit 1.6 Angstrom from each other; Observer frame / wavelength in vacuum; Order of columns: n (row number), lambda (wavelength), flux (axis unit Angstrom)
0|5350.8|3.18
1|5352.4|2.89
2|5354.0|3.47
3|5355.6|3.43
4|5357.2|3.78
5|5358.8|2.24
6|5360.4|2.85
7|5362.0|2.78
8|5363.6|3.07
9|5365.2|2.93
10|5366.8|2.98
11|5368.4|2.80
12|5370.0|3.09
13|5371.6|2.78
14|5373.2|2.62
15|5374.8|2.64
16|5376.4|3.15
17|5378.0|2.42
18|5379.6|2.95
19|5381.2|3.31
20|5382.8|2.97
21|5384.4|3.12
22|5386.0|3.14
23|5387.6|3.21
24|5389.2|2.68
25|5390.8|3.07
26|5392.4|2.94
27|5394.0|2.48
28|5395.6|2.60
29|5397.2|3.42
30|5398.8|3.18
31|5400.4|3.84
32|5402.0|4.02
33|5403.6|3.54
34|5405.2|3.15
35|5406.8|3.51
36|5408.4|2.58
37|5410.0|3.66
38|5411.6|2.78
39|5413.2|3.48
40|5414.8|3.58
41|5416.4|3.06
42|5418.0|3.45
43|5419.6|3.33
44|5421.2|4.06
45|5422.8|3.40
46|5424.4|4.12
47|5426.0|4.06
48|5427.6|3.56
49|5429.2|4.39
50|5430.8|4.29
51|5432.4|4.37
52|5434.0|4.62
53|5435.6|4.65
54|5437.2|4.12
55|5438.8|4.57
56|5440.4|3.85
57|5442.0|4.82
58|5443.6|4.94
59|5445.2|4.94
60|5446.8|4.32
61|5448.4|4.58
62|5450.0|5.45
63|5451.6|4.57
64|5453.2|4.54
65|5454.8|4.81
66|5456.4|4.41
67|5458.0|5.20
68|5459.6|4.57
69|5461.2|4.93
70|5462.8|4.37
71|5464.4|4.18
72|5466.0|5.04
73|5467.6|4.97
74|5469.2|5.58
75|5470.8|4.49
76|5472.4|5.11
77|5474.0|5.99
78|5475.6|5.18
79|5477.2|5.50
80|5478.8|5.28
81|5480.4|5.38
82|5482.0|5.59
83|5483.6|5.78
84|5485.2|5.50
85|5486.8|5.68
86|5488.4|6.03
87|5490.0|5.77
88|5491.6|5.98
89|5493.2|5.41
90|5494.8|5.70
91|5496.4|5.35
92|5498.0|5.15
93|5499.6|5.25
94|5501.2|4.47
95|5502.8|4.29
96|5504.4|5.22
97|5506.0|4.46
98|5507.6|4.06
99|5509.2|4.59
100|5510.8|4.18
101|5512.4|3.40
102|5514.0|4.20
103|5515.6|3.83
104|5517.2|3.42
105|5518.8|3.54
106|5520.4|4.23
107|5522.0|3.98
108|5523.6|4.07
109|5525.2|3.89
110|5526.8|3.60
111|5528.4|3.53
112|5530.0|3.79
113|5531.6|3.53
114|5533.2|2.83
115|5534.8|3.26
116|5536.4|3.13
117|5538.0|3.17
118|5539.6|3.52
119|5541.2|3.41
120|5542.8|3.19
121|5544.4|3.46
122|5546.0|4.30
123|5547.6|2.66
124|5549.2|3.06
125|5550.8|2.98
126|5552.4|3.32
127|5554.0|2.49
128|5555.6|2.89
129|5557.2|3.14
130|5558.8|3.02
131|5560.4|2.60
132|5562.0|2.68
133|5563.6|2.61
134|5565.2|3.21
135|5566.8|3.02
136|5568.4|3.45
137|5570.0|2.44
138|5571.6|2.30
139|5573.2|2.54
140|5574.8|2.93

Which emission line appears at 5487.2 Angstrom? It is C III]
